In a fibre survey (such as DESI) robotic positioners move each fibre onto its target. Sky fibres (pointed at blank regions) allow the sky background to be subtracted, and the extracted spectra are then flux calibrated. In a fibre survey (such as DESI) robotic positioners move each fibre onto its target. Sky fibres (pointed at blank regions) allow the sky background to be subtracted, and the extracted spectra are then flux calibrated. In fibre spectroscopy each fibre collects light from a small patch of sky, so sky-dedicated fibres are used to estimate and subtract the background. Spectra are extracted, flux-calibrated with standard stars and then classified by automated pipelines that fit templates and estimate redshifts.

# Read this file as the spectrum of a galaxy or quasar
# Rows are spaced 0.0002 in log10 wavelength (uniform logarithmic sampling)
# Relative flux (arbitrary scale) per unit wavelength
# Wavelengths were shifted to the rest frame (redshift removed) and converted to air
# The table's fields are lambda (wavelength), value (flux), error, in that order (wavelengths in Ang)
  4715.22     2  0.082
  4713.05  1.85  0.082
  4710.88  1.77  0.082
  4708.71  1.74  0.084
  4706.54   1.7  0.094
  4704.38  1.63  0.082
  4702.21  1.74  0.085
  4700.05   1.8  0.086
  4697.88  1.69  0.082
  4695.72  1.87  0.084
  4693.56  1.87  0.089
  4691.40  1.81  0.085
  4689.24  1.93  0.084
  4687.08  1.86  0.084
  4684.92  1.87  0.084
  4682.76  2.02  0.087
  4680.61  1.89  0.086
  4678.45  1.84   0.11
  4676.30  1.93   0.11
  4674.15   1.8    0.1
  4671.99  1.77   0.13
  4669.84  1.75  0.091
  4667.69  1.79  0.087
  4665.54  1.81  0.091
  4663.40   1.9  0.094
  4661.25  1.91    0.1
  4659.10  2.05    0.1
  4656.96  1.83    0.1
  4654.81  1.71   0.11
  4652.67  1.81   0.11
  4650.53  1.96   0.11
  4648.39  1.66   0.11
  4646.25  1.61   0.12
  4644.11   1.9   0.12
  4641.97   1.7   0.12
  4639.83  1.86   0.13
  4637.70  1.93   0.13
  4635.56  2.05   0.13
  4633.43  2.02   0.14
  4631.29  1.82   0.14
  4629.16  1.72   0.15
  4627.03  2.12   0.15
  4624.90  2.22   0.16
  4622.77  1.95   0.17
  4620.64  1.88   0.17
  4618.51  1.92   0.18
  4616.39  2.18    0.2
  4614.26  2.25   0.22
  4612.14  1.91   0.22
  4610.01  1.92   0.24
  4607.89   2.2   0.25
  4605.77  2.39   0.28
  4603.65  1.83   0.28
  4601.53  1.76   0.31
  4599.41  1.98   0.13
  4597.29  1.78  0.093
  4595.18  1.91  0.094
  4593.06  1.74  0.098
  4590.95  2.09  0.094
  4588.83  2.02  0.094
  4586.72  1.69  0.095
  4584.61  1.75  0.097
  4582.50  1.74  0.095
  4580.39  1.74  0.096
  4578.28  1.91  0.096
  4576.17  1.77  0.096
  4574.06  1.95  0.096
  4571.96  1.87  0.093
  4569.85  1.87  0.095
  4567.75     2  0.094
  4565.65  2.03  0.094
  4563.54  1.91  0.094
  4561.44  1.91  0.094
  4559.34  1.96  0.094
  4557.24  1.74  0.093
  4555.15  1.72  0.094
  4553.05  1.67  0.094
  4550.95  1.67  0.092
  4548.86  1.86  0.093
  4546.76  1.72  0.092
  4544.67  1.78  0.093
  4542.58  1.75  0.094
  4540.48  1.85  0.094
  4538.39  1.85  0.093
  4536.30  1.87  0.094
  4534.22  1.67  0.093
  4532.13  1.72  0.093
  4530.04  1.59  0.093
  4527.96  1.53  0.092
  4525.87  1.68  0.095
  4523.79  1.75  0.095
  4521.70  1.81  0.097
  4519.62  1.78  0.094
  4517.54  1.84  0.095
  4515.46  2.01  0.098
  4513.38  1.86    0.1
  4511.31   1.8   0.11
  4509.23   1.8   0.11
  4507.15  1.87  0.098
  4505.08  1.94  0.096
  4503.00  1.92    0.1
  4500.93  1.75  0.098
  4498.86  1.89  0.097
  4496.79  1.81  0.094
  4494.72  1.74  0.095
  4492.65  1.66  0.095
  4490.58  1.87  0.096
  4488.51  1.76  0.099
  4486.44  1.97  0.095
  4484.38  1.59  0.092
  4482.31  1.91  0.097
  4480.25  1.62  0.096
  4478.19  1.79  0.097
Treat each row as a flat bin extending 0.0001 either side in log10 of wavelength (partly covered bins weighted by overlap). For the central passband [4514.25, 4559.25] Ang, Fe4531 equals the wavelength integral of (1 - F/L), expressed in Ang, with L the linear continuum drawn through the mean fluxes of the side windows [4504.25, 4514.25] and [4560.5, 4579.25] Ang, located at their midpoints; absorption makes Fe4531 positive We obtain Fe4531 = 2.9 Ang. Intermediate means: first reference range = 1.85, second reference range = 1.91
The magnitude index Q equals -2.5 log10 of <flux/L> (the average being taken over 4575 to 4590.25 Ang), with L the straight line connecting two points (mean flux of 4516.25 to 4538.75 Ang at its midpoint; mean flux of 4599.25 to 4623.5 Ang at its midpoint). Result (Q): 0.06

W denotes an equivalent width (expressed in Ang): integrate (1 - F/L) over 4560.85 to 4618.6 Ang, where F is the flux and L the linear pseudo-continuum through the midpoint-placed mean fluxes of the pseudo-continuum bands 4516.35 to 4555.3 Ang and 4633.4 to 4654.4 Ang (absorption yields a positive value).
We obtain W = -4.48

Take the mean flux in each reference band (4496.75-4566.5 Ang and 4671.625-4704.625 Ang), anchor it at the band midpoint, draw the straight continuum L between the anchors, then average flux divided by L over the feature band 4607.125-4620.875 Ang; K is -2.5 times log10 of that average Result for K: -0.12 mag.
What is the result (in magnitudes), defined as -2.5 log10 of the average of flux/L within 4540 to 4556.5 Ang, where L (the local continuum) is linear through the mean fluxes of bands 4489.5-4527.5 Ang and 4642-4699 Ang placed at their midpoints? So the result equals 0.04 mag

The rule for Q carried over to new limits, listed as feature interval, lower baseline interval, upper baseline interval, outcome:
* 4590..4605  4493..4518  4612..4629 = 0.07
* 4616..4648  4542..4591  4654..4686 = -0.04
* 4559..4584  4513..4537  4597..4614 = 0.00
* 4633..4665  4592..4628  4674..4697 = 0.05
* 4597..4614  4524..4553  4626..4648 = -0.10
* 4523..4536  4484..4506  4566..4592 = 0.11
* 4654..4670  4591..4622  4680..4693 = 0.04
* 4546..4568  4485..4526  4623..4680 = 0.01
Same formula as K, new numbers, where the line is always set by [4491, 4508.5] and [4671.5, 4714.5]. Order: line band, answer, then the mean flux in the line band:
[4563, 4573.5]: -0.066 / 1.94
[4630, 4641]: -0.062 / 1.93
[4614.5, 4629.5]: -0.115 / 2.03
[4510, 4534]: 0.040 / 1.76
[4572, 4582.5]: -0.007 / 1.83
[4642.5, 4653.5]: 0.023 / 1.78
